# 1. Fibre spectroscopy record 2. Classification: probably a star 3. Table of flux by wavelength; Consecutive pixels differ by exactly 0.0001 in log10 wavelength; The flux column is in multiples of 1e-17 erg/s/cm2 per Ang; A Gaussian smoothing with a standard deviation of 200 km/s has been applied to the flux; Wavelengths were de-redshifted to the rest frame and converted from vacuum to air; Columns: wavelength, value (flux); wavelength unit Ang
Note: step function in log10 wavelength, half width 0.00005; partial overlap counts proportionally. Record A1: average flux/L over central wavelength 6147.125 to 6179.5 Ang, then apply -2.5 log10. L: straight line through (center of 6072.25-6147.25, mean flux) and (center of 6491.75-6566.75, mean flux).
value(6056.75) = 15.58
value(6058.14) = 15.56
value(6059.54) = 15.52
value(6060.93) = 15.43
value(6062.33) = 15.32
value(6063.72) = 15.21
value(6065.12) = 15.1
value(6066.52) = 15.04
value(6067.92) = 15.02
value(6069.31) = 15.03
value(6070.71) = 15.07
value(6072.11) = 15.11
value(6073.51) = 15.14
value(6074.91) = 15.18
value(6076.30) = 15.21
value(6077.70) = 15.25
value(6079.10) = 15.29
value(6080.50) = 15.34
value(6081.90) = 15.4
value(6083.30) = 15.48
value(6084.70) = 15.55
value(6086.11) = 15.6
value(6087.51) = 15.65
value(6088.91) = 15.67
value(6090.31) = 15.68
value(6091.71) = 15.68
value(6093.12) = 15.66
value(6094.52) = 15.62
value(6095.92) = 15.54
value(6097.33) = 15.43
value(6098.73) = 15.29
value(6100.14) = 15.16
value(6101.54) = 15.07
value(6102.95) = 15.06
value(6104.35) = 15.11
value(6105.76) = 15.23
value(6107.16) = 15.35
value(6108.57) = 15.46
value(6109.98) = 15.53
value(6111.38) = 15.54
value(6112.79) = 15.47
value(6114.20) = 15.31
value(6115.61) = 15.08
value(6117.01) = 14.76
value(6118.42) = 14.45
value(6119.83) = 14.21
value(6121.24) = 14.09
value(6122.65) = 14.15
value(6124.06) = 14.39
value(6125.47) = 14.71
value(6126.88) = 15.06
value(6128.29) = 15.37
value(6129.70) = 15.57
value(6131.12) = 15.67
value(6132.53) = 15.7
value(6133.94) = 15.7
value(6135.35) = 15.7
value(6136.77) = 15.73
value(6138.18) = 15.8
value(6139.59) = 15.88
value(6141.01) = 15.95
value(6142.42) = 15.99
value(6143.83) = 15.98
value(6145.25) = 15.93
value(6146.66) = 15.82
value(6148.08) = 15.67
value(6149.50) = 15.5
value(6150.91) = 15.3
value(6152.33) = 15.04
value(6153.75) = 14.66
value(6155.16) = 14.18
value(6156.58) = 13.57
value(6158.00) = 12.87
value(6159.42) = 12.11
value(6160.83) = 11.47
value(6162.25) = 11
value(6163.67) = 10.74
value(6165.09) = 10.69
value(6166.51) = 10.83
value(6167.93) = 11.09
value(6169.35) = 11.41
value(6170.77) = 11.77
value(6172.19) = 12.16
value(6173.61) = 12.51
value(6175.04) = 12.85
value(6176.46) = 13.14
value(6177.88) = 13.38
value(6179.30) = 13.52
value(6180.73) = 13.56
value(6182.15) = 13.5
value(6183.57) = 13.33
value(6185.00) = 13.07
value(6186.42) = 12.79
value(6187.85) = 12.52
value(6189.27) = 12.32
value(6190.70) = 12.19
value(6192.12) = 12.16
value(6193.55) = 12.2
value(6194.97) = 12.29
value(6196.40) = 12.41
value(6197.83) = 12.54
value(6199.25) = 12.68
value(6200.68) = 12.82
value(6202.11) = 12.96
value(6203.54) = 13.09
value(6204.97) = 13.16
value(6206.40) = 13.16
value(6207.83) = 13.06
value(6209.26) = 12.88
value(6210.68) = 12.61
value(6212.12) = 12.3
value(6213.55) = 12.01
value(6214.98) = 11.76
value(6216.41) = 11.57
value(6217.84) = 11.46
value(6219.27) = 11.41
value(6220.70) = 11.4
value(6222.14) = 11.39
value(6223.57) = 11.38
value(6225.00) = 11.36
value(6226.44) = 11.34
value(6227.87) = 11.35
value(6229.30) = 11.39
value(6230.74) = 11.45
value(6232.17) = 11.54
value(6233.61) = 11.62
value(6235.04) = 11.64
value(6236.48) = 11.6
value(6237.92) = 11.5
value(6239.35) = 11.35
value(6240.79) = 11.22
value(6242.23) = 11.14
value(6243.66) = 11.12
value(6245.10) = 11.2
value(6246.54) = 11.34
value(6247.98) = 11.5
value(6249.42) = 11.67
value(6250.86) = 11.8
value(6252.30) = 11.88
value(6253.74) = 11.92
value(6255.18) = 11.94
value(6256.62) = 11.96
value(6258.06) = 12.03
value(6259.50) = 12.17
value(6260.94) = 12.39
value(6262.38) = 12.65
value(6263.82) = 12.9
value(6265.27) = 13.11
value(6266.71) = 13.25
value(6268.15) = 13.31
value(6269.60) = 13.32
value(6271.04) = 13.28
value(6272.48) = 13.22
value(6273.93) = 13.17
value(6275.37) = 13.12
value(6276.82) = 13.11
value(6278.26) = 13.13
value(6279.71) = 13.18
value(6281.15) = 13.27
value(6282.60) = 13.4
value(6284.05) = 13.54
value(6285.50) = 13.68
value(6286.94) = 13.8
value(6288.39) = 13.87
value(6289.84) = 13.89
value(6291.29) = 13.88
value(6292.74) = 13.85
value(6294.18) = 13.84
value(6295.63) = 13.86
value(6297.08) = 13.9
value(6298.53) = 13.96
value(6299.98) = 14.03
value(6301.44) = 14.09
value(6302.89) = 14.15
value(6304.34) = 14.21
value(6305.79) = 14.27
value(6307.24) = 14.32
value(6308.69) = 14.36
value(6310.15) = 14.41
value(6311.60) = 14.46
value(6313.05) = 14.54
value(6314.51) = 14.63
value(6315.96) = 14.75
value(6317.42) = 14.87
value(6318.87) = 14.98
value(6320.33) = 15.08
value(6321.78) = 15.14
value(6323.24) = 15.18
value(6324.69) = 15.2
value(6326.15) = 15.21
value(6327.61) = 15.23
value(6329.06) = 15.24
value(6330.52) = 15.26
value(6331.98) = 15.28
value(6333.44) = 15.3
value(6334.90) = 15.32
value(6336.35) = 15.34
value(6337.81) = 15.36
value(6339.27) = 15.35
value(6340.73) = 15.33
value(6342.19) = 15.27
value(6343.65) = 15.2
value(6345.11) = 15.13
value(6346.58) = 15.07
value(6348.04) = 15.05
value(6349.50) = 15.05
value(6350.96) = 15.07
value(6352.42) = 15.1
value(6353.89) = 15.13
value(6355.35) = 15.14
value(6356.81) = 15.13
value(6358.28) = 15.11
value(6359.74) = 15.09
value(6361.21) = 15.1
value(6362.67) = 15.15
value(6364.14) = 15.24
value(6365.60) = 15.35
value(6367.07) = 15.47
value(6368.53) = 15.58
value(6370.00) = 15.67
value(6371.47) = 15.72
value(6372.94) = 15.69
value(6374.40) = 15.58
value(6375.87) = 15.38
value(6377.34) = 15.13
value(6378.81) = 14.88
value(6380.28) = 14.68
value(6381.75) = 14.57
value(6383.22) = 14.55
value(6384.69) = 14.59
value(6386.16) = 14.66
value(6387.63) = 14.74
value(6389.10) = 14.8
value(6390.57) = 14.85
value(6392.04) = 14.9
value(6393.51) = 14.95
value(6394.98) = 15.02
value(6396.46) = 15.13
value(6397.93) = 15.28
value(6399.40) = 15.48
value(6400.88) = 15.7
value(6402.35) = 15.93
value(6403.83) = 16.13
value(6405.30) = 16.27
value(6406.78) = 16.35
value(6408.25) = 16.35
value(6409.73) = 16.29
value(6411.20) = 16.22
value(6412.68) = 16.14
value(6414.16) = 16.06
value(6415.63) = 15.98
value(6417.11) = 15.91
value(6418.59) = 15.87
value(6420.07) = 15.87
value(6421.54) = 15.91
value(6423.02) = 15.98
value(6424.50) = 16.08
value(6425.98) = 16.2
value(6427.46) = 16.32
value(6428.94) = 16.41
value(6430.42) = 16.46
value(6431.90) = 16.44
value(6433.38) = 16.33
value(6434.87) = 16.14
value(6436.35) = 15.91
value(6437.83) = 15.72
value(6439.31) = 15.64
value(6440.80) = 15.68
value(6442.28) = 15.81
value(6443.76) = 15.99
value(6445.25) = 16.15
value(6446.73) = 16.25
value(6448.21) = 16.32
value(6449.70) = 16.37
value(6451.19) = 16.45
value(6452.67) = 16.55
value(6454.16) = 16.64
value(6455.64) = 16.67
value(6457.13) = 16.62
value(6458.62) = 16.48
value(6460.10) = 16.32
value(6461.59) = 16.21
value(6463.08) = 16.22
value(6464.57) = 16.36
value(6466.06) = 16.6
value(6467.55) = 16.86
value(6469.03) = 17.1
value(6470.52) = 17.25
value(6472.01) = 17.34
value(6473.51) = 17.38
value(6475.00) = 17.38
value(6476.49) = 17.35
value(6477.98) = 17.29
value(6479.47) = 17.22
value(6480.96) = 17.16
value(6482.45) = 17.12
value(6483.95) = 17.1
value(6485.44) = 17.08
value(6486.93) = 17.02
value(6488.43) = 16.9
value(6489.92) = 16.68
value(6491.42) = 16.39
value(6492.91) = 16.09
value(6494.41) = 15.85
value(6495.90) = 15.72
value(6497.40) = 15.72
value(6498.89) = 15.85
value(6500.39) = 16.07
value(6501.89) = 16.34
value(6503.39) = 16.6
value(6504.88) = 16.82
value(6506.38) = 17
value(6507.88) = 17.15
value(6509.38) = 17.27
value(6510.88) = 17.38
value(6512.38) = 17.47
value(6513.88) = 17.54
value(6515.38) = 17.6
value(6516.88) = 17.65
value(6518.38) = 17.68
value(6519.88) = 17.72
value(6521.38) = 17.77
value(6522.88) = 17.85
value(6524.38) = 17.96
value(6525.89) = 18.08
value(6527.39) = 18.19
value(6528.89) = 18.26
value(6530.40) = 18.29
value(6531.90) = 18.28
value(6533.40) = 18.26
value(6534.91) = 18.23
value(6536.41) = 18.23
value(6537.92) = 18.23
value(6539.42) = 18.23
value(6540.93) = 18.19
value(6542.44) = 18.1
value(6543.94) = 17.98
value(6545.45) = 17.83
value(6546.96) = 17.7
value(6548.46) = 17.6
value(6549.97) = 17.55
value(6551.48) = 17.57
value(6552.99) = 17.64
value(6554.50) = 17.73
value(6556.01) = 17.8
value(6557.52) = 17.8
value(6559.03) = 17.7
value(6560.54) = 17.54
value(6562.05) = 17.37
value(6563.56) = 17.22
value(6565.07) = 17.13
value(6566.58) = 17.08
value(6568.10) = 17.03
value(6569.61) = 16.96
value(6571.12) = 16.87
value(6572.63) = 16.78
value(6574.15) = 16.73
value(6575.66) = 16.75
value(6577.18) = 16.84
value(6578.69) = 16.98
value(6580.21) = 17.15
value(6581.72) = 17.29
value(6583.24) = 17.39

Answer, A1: 0.21 mag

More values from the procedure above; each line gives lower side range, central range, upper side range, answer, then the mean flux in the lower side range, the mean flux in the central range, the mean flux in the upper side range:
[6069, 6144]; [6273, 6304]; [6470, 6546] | 0.19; 15.3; 13.7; 17.3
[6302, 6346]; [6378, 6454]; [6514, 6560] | 0.03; 14.9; 15.8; 17.9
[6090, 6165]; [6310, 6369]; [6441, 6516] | 0.06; 14.9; 15.1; 16.7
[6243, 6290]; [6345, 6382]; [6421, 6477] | -0.04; 12.7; 15.2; 16.4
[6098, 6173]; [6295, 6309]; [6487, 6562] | 0.12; 14.4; 14.1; 17.4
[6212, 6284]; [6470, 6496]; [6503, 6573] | -0.02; 12.1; 16.9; 17.6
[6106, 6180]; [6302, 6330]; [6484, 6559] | 0.07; 14.2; 14.8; 17.4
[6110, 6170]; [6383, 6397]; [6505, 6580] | 0.11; 14.4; 14.8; 17.6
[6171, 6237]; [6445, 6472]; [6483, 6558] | -0.01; 12.3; 16.6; 17.4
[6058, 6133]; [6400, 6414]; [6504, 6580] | 0.05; 15.2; 16.1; 17.6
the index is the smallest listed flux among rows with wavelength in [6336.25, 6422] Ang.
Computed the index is 14.55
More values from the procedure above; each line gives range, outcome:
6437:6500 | 15.64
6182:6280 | 11.12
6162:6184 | 10.69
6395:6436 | 15.13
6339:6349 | 15.05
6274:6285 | 13.11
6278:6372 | 13.13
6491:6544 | 15.72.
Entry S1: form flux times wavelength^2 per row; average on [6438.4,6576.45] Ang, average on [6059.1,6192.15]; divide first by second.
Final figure 1.3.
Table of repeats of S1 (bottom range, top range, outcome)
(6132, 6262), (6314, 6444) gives 1.29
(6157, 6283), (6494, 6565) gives 1.58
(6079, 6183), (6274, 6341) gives 1.05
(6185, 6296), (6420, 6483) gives 1.42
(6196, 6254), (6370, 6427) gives 1.38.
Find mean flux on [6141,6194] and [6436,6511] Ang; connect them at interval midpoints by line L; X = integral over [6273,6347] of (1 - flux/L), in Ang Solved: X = 1.8 Ang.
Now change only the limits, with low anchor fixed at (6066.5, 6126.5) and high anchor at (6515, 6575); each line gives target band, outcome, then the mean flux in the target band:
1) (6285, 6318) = 4.41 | 14.2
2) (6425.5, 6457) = 1.67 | 16.2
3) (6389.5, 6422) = 2.28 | 15.7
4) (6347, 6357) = 0.92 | 15.1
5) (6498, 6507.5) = 0.55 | 16.5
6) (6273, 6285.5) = 2.27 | 13.3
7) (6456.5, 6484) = 0.60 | 16.9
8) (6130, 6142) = -0.28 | 15.8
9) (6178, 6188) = 1.56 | 13.2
